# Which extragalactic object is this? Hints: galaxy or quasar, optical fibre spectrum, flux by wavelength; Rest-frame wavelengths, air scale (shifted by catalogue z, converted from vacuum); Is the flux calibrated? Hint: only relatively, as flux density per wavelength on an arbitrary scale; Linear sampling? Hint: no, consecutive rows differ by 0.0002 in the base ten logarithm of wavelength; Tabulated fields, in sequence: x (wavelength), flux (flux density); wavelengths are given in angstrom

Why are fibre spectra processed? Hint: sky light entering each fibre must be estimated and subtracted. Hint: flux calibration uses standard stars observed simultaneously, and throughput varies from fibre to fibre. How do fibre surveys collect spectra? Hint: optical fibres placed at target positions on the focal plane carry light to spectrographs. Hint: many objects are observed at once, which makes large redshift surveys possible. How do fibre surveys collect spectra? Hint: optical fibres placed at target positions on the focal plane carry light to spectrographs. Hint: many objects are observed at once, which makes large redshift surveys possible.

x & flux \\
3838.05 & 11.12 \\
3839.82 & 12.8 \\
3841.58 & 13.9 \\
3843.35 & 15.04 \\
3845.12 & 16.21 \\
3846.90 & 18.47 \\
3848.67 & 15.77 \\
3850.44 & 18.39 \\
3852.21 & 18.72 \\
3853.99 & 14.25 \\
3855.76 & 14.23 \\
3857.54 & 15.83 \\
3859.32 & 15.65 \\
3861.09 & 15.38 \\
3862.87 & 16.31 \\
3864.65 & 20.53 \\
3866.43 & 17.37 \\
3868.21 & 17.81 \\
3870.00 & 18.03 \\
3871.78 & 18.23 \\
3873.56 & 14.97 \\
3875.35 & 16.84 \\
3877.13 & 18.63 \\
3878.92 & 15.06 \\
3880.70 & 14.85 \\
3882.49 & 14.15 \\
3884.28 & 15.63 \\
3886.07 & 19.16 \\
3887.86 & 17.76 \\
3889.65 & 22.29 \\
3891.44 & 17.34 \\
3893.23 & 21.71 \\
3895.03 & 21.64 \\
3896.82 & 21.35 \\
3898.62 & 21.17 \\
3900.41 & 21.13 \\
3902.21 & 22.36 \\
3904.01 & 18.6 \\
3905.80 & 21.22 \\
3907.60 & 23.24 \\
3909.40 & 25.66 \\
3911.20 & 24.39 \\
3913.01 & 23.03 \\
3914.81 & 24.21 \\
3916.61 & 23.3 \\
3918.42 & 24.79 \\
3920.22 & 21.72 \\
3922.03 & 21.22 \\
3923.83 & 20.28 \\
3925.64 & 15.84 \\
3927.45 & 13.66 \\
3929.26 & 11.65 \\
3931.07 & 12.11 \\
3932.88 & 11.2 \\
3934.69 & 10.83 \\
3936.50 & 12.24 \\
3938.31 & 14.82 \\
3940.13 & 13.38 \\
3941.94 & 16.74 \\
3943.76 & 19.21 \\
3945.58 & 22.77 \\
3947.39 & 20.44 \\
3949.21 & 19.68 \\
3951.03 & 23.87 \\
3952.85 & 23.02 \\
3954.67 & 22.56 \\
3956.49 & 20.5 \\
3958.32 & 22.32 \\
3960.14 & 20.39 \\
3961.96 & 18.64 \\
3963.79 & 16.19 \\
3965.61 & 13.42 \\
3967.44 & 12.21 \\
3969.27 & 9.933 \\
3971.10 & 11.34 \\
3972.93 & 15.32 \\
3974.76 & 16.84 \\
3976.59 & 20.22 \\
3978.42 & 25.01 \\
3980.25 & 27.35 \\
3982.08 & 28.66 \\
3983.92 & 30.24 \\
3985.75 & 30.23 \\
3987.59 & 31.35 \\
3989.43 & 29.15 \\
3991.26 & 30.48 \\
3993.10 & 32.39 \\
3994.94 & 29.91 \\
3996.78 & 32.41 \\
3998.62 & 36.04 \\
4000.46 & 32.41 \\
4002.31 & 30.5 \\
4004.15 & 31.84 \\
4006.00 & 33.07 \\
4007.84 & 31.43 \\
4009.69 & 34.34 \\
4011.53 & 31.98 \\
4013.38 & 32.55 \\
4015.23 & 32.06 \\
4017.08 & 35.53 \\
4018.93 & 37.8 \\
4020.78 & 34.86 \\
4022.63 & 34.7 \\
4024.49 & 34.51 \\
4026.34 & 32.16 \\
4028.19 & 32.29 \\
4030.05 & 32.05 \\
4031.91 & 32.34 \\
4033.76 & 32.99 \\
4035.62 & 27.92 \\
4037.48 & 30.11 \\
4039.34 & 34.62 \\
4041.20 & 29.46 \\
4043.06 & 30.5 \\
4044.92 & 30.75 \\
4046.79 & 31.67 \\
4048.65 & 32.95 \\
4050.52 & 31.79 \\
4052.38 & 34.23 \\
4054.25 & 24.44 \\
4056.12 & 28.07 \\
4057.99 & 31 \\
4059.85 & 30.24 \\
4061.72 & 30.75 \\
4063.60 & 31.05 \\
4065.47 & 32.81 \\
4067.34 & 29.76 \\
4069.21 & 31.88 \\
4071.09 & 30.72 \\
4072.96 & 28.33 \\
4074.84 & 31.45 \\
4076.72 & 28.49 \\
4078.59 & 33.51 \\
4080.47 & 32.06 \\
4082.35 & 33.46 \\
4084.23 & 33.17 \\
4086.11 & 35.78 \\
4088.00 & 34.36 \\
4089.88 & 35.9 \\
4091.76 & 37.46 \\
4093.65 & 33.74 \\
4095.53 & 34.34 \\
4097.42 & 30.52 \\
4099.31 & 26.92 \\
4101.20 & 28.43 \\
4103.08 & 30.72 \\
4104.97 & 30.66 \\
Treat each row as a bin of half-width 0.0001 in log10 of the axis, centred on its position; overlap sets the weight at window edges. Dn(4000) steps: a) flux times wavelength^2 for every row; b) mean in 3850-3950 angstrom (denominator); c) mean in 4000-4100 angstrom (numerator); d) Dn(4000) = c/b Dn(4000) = 1.90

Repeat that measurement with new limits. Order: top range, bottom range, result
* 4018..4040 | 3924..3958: 2.02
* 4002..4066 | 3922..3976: 2.00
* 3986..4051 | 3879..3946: 1.82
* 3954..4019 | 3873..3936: 1.45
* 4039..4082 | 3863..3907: 1.81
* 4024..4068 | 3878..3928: 1.65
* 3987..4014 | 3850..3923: 1.76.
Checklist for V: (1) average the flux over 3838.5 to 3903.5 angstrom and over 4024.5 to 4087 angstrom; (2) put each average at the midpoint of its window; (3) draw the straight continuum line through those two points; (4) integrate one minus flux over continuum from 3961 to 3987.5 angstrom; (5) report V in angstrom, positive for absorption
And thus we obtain 5.5 angstrom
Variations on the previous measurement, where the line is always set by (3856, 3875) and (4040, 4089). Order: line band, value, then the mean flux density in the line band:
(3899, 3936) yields 1.9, 19.5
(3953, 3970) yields 4.3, 17.7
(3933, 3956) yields 4.7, 18.1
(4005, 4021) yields -3.5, 33.7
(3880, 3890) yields 0.7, 17.1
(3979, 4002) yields -4.3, 30.8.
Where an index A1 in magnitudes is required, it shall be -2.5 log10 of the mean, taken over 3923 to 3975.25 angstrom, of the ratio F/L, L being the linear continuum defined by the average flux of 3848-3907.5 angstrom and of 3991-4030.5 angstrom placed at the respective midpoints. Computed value 0.49 mag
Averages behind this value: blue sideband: 18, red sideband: 33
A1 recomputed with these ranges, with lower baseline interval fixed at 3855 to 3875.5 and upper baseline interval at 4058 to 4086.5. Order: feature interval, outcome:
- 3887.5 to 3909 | -0.10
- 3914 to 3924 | -0.11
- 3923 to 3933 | 0.43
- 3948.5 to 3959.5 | 0.05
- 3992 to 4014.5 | -0.21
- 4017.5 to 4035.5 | -0.19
